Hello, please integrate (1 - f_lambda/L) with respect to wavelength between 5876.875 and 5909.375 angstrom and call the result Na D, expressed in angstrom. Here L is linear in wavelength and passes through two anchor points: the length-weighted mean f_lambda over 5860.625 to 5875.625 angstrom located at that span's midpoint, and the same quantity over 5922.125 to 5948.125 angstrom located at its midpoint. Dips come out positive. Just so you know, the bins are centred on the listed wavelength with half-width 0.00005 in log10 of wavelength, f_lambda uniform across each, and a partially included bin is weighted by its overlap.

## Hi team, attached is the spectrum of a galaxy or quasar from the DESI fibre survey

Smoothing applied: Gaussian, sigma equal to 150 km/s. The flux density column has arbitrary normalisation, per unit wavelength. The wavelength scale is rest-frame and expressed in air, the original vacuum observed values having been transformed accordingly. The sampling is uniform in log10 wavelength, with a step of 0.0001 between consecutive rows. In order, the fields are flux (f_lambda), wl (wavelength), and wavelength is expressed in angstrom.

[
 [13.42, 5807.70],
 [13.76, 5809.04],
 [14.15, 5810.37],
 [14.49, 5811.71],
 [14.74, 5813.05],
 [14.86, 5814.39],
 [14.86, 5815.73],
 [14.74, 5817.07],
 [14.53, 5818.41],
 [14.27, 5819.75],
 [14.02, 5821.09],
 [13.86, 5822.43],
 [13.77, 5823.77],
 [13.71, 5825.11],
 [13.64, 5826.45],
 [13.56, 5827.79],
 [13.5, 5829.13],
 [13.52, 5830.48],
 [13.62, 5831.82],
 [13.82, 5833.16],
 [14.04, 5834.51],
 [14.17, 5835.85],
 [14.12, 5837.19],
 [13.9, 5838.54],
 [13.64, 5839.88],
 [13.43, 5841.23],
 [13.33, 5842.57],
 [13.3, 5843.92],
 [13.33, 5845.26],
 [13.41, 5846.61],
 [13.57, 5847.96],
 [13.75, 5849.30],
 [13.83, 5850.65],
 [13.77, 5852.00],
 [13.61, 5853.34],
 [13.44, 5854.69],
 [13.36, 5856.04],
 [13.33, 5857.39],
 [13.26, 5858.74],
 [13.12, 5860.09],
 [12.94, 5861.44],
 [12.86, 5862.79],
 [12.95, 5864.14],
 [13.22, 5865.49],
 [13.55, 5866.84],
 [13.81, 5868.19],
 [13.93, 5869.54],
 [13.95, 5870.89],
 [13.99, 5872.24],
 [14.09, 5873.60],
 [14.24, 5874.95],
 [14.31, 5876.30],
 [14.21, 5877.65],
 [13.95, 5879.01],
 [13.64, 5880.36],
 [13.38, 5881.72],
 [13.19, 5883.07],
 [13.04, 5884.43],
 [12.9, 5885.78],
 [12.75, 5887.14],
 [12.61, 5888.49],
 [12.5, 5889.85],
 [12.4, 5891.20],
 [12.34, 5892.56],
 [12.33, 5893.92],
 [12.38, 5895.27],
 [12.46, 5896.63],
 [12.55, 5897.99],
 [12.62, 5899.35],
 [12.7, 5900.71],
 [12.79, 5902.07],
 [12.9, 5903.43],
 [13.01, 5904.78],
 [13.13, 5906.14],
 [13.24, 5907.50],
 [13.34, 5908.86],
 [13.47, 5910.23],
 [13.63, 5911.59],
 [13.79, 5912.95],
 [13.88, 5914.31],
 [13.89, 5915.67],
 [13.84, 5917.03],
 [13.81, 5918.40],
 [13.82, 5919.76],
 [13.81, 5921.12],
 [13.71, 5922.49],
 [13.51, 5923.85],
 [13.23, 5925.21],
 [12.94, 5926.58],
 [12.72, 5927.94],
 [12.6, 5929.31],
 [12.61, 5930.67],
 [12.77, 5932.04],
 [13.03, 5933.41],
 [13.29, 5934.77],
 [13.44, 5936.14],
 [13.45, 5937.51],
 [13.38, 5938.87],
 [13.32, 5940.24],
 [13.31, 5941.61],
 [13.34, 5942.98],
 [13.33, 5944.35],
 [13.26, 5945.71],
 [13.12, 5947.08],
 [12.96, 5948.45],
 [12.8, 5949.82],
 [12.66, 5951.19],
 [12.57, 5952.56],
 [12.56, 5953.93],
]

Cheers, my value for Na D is 1.21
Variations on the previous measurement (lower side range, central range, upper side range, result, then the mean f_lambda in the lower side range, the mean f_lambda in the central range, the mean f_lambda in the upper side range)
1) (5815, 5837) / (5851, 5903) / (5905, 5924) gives 2.08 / 14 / 13.2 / 13.6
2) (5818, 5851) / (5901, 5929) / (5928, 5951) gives -0.32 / 13.7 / 13.4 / 13.1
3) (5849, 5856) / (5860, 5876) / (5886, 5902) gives -0.44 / 13.6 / 13.6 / 12.5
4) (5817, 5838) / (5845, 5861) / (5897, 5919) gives 0.27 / 13.9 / 13.5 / 13.3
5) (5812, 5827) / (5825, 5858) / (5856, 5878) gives 0.80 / 14.3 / 13.6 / 13.6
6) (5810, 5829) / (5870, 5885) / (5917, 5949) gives -0.11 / 14.2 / 13.8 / 13.3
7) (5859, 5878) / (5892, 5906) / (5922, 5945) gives 0.82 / 13.6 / 12.6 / 13.2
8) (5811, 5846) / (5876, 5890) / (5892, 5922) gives 0.10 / 13.9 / 13.3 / 13.2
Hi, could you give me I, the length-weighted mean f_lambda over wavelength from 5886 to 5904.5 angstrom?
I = 12.6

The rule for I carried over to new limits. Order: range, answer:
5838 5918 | 13.3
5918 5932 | 13.2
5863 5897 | 13.3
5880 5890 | 13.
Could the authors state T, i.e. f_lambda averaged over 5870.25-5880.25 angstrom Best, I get 14.1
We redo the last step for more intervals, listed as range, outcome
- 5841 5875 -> 13.5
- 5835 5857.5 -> 13.6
